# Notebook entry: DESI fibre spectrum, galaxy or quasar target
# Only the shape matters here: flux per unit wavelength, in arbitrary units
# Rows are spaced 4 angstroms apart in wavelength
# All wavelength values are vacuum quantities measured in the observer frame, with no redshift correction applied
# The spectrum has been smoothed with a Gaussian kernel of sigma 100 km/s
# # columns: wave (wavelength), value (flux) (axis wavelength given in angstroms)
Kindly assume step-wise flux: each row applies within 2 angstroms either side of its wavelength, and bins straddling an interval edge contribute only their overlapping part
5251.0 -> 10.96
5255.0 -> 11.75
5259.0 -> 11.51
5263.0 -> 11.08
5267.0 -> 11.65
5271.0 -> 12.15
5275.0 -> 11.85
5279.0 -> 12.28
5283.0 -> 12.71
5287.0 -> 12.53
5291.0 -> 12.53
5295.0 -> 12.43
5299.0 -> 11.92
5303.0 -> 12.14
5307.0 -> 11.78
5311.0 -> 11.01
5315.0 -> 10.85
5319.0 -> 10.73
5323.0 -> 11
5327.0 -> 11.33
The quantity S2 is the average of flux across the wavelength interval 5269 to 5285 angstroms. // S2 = 12.2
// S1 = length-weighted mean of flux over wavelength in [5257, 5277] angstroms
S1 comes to 11.6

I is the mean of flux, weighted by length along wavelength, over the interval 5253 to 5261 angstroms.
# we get 11.6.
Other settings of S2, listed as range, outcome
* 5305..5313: 11.4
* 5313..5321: 10.8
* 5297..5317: 11.5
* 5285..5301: 12.4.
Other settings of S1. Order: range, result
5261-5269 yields 11.4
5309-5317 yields 10.9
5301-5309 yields 12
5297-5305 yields 12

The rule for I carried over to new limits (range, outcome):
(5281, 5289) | 12.6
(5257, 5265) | 11.3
